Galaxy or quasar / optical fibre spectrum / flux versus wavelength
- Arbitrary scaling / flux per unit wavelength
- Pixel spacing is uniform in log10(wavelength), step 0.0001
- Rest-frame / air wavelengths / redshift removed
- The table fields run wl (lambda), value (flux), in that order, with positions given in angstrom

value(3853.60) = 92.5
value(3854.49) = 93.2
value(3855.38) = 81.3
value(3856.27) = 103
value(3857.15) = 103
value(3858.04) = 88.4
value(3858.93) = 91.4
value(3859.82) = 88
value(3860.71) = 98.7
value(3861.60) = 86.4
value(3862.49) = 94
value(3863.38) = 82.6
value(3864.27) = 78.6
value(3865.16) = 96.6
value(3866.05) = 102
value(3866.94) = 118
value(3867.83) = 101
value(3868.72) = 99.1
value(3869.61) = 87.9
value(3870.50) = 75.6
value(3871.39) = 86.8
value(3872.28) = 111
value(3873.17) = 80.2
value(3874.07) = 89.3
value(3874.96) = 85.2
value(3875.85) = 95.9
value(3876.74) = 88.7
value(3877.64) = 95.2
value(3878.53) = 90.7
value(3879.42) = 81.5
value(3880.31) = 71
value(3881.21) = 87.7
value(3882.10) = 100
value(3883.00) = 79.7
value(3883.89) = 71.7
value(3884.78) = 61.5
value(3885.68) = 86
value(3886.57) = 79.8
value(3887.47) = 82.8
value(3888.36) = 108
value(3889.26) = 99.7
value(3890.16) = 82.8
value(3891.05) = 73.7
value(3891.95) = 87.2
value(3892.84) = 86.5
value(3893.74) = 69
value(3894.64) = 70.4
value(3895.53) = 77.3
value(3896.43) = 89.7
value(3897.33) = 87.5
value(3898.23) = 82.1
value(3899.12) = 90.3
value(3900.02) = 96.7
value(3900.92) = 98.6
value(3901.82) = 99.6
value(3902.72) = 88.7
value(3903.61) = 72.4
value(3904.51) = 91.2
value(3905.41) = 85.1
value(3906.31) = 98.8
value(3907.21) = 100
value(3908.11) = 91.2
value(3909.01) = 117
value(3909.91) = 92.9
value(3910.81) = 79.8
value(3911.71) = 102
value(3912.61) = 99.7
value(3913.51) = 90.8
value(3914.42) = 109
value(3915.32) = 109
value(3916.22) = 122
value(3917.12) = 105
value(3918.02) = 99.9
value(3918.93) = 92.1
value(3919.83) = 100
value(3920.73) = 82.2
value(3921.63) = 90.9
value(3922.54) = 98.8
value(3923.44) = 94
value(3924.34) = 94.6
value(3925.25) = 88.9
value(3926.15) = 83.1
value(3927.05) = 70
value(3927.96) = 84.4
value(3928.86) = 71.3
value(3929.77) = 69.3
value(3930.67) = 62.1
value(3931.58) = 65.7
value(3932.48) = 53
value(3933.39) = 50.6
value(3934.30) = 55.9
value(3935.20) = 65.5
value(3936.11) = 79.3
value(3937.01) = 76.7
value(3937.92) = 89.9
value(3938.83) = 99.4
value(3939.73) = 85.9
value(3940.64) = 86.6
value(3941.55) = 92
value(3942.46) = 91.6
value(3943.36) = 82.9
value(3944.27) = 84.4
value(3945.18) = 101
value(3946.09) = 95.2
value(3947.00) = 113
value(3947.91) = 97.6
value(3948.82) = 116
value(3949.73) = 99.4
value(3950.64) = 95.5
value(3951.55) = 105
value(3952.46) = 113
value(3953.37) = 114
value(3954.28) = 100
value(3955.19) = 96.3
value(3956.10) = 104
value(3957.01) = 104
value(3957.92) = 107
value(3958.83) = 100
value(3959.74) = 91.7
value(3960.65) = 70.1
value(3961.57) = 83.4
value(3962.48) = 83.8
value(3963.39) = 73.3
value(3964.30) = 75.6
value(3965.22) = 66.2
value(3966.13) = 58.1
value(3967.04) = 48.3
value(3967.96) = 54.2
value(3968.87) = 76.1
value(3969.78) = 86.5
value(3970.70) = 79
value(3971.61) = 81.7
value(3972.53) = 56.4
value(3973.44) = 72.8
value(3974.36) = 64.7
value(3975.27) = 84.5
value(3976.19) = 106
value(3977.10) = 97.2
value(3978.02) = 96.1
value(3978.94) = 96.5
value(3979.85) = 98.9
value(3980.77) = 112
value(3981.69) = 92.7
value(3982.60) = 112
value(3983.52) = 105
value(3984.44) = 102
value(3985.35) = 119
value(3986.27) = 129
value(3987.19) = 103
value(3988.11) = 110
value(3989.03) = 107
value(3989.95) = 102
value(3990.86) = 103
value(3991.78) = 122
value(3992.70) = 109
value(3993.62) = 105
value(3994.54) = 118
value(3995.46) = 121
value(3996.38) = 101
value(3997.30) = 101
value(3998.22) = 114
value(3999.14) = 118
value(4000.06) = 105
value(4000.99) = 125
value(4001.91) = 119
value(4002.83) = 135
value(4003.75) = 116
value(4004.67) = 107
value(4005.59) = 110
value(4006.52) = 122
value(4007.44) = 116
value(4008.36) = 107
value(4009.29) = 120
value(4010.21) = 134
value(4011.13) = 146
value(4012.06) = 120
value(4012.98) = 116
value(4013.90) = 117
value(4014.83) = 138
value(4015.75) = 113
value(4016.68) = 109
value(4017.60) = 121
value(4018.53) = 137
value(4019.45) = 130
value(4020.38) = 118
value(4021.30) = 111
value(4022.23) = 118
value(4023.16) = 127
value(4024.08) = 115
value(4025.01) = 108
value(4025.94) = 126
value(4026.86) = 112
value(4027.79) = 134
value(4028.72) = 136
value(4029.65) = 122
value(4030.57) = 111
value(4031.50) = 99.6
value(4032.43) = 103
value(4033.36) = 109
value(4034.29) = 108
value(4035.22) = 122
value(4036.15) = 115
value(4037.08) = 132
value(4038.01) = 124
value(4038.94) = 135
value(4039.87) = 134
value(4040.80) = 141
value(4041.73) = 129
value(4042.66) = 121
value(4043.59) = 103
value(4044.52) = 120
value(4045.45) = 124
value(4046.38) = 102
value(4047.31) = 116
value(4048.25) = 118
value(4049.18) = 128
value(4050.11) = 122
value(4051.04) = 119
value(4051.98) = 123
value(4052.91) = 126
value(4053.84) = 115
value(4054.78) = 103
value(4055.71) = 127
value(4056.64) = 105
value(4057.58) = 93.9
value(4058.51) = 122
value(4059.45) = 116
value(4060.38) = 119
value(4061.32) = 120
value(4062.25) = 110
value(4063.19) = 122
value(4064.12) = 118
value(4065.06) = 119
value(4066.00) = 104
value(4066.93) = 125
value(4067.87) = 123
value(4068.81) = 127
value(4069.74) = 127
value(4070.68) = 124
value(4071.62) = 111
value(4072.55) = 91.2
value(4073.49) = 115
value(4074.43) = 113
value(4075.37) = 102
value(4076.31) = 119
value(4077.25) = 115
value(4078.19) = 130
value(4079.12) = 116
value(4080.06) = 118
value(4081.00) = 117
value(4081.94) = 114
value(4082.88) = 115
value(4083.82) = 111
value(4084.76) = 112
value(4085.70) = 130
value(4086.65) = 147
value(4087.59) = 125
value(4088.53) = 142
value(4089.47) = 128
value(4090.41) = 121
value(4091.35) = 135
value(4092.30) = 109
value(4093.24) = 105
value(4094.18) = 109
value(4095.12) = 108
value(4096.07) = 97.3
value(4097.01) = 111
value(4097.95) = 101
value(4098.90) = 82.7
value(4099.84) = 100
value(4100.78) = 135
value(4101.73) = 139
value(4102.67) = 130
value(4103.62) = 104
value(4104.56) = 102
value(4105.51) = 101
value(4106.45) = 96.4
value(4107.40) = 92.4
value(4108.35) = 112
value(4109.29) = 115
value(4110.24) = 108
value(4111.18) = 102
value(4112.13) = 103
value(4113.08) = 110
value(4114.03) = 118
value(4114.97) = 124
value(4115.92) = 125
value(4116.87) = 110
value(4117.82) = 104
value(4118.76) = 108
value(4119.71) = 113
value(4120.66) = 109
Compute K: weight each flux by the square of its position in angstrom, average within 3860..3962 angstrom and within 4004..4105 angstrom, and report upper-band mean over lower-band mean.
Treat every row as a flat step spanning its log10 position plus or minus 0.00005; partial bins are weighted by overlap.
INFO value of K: 1.41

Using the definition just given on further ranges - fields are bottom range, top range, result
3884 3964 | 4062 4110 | 1.40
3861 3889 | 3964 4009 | 1.19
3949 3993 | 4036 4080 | 1.33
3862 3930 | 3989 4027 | 1.38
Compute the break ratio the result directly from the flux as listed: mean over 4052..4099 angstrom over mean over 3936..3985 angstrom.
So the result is 1.29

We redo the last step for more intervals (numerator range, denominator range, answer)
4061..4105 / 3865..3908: 1.32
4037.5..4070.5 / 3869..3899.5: 1.40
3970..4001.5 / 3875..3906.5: 1.19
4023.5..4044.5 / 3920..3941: 1.53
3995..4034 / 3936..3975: 1.35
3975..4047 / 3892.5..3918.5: 1.24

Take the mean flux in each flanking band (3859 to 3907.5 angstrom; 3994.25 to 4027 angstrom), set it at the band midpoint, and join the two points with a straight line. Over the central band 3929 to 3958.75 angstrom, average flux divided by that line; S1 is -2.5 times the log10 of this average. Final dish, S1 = 0.158 mag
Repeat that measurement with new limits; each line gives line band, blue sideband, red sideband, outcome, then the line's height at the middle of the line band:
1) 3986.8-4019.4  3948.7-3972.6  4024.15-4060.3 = -0.130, 103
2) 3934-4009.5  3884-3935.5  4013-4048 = 0.076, 104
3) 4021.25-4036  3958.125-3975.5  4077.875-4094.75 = -0.181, 98.6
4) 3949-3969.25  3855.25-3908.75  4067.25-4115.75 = 0.124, 98.4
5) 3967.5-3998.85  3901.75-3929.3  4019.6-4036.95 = 0.100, 108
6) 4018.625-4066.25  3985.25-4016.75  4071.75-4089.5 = -0.011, 117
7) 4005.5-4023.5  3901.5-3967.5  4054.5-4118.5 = -0.186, 102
